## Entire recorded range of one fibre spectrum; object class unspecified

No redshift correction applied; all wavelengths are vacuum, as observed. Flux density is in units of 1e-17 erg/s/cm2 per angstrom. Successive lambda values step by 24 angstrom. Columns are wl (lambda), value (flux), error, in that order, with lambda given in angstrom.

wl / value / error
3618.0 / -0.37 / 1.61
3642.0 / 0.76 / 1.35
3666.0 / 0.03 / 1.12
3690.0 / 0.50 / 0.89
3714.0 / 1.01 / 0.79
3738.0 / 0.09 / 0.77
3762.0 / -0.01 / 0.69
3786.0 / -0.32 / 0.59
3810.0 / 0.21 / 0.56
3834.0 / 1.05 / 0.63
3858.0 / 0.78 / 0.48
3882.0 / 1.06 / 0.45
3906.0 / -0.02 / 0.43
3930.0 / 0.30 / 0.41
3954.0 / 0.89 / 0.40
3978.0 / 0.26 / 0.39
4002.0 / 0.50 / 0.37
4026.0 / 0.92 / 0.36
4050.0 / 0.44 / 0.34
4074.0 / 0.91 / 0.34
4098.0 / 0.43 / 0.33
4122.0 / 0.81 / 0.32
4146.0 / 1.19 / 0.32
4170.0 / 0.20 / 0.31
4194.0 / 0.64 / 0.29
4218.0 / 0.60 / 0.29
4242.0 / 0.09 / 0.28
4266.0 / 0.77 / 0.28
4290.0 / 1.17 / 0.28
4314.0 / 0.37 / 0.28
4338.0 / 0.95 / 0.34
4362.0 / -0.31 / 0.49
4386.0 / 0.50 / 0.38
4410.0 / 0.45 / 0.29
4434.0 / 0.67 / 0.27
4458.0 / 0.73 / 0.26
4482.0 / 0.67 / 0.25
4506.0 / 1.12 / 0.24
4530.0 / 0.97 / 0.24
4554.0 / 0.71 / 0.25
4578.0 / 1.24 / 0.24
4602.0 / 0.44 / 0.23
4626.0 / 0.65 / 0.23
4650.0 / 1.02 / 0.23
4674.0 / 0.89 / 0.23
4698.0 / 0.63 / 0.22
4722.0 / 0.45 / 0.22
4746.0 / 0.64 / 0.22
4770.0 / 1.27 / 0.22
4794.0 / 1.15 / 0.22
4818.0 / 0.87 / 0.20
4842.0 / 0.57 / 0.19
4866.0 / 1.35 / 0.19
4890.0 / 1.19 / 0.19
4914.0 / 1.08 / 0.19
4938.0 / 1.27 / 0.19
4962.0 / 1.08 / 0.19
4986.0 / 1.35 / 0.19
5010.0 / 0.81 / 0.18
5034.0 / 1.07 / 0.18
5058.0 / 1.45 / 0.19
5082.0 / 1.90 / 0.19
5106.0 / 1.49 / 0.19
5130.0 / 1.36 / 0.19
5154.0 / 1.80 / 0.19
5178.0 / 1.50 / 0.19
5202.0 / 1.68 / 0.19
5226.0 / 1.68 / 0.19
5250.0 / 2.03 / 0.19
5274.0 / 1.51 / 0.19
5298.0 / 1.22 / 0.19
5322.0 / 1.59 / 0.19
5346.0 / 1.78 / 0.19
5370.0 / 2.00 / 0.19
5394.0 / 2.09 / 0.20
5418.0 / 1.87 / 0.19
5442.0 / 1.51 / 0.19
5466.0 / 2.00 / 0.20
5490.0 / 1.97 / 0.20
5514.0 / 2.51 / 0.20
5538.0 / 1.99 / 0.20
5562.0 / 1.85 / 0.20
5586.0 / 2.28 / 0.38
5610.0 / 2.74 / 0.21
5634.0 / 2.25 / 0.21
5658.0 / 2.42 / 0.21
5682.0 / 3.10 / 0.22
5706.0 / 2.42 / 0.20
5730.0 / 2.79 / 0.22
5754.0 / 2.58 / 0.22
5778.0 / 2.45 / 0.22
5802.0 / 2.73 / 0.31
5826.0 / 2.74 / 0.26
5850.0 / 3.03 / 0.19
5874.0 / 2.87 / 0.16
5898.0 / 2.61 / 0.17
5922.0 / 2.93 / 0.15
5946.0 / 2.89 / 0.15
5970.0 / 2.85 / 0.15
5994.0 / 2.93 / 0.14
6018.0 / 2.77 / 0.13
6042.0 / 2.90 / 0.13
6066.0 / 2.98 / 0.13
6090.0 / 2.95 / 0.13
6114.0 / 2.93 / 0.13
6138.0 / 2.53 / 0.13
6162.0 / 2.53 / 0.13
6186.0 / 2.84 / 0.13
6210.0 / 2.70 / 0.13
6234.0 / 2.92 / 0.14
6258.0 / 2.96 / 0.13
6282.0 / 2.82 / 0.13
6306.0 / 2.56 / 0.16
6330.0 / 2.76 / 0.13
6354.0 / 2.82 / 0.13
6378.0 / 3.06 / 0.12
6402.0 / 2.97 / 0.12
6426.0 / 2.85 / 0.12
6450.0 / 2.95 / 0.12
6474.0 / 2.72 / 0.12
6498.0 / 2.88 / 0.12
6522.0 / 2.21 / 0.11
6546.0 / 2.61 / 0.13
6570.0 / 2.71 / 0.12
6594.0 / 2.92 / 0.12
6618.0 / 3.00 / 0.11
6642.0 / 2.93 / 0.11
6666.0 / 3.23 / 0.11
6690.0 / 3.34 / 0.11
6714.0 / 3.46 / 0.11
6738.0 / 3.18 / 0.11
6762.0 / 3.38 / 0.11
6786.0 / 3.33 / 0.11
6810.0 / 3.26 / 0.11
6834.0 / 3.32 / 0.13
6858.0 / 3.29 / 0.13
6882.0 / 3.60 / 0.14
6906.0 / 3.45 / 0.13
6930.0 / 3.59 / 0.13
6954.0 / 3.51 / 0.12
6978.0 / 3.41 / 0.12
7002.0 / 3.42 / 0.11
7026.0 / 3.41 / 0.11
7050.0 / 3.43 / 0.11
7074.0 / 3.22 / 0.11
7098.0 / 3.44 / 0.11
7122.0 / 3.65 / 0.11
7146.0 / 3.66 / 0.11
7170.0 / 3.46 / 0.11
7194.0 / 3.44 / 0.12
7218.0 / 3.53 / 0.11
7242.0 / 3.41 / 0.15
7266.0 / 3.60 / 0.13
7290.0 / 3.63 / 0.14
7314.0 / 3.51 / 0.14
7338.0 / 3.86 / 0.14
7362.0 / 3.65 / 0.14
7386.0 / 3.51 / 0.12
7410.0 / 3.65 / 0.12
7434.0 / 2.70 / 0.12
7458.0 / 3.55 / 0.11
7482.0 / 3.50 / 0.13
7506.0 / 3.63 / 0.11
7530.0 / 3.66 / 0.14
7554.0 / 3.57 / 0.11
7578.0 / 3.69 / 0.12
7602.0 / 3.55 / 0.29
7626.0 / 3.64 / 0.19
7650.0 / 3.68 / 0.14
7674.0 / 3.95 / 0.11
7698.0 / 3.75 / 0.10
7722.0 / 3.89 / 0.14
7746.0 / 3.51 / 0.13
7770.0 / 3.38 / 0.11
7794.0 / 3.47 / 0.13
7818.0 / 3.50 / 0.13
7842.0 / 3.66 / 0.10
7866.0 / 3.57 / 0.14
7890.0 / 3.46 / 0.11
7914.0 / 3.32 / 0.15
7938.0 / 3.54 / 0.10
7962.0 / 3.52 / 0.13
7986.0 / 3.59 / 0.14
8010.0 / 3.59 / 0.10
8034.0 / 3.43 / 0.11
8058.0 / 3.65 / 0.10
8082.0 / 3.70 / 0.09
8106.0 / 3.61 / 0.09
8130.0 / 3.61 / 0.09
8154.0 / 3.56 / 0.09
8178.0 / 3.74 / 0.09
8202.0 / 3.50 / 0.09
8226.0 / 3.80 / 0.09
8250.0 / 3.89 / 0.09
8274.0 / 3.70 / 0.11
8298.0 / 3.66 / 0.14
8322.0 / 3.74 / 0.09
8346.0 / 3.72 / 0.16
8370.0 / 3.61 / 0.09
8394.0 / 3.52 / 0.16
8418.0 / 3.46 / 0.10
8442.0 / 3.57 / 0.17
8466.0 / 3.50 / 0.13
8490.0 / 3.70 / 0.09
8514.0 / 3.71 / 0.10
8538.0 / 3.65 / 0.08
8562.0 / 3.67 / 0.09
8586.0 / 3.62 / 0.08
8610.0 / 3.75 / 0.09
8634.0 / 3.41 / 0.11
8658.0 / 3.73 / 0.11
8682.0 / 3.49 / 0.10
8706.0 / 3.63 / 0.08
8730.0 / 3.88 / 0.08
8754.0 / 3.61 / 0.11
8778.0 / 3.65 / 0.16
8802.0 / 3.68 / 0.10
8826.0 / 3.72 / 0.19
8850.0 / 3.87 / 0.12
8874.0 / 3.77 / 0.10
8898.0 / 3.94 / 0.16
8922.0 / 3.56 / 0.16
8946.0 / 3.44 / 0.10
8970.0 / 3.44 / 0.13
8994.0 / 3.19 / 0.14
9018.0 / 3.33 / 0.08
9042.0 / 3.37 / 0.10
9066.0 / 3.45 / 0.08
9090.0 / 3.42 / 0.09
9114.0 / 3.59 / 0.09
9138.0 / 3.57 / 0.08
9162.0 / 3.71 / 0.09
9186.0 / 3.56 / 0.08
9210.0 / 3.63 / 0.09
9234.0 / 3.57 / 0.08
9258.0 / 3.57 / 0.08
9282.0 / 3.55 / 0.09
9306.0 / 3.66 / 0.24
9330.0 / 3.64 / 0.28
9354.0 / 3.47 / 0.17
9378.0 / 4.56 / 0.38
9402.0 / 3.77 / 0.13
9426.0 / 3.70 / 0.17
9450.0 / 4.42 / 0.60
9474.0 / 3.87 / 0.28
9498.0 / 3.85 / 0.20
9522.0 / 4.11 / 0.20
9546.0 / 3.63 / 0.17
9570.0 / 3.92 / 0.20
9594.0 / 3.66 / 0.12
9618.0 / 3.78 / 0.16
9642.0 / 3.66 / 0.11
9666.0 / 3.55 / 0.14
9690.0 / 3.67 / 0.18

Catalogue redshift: 0.262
